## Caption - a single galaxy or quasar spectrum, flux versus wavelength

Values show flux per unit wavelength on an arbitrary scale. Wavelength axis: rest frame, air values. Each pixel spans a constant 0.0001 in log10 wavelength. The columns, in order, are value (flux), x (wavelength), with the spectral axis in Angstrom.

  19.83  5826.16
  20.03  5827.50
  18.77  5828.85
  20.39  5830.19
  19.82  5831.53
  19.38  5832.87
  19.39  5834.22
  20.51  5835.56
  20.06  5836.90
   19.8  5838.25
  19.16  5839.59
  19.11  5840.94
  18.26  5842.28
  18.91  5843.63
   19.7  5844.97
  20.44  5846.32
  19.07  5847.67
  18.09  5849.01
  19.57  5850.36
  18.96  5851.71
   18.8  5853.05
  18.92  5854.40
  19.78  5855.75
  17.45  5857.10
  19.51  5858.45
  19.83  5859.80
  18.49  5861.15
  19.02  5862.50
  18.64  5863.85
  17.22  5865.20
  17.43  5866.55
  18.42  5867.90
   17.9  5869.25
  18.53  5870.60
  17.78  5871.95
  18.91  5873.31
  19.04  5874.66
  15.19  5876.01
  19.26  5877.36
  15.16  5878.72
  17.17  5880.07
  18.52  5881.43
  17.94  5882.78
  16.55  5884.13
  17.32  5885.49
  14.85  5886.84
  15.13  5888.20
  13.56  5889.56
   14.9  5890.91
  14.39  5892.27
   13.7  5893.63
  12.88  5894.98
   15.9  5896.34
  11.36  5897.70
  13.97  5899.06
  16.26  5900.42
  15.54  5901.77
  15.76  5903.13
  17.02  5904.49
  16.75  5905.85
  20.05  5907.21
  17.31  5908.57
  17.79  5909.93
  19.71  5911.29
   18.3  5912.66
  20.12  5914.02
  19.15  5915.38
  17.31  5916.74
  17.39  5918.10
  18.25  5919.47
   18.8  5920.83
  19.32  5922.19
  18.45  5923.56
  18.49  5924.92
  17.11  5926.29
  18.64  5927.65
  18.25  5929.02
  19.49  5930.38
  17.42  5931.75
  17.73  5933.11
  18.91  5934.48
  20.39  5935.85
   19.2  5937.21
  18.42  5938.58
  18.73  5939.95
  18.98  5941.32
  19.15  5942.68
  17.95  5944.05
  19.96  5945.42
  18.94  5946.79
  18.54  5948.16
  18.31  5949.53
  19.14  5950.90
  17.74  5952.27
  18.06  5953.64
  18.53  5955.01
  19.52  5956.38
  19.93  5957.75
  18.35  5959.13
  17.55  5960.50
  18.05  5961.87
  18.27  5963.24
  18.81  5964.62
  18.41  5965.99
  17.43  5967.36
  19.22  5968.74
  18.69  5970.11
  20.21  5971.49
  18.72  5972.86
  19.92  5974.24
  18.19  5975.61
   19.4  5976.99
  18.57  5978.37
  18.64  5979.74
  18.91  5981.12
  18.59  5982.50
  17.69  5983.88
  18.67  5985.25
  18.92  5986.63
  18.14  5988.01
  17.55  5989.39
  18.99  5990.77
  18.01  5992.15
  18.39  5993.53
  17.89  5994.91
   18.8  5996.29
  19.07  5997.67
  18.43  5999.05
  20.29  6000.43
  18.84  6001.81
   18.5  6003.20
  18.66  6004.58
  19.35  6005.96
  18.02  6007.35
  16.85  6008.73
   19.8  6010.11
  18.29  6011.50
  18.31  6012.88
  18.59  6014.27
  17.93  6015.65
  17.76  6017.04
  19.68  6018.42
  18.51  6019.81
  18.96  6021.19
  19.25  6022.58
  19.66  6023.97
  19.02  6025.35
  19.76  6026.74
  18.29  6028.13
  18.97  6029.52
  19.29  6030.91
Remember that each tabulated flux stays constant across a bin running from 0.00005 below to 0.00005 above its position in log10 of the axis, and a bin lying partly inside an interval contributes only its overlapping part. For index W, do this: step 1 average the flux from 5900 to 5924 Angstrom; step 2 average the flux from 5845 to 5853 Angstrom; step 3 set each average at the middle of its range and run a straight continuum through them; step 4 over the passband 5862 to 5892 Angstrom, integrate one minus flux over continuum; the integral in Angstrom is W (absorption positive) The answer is 2.5 Angstrom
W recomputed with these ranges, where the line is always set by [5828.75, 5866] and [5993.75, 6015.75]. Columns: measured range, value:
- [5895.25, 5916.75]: 2.3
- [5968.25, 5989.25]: -0.1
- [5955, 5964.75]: 0.1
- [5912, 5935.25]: 0.6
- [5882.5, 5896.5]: 2.9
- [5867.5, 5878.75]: 0.7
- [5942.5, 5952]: 0.0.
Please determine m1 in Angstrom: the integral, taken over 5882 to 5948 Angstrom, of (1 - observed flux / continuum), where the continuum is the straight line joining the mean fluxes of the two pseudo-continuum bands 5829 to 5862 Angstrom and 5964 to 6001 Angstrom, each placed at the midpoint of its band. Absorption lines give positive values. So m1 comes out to 5.6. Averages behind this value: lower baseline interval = 19.3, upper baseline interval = 18.7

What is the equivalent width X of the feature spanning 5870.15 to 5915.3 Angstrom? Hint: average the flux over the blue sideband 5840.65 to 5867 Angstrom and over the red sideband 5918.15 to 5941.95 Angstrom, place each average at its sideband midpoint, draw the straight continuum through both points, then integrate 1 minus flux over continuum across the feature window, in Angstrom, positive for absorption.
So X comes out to 5.1 Angstrom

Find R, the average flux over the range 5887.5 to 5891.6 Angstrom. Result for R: 14.5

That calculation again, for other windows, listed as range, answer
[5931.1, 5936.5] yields 18.6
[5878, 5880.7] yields 16.2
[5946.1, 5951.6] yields 18.7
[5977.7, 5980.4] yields 18.7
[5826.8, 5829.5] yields 19.4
